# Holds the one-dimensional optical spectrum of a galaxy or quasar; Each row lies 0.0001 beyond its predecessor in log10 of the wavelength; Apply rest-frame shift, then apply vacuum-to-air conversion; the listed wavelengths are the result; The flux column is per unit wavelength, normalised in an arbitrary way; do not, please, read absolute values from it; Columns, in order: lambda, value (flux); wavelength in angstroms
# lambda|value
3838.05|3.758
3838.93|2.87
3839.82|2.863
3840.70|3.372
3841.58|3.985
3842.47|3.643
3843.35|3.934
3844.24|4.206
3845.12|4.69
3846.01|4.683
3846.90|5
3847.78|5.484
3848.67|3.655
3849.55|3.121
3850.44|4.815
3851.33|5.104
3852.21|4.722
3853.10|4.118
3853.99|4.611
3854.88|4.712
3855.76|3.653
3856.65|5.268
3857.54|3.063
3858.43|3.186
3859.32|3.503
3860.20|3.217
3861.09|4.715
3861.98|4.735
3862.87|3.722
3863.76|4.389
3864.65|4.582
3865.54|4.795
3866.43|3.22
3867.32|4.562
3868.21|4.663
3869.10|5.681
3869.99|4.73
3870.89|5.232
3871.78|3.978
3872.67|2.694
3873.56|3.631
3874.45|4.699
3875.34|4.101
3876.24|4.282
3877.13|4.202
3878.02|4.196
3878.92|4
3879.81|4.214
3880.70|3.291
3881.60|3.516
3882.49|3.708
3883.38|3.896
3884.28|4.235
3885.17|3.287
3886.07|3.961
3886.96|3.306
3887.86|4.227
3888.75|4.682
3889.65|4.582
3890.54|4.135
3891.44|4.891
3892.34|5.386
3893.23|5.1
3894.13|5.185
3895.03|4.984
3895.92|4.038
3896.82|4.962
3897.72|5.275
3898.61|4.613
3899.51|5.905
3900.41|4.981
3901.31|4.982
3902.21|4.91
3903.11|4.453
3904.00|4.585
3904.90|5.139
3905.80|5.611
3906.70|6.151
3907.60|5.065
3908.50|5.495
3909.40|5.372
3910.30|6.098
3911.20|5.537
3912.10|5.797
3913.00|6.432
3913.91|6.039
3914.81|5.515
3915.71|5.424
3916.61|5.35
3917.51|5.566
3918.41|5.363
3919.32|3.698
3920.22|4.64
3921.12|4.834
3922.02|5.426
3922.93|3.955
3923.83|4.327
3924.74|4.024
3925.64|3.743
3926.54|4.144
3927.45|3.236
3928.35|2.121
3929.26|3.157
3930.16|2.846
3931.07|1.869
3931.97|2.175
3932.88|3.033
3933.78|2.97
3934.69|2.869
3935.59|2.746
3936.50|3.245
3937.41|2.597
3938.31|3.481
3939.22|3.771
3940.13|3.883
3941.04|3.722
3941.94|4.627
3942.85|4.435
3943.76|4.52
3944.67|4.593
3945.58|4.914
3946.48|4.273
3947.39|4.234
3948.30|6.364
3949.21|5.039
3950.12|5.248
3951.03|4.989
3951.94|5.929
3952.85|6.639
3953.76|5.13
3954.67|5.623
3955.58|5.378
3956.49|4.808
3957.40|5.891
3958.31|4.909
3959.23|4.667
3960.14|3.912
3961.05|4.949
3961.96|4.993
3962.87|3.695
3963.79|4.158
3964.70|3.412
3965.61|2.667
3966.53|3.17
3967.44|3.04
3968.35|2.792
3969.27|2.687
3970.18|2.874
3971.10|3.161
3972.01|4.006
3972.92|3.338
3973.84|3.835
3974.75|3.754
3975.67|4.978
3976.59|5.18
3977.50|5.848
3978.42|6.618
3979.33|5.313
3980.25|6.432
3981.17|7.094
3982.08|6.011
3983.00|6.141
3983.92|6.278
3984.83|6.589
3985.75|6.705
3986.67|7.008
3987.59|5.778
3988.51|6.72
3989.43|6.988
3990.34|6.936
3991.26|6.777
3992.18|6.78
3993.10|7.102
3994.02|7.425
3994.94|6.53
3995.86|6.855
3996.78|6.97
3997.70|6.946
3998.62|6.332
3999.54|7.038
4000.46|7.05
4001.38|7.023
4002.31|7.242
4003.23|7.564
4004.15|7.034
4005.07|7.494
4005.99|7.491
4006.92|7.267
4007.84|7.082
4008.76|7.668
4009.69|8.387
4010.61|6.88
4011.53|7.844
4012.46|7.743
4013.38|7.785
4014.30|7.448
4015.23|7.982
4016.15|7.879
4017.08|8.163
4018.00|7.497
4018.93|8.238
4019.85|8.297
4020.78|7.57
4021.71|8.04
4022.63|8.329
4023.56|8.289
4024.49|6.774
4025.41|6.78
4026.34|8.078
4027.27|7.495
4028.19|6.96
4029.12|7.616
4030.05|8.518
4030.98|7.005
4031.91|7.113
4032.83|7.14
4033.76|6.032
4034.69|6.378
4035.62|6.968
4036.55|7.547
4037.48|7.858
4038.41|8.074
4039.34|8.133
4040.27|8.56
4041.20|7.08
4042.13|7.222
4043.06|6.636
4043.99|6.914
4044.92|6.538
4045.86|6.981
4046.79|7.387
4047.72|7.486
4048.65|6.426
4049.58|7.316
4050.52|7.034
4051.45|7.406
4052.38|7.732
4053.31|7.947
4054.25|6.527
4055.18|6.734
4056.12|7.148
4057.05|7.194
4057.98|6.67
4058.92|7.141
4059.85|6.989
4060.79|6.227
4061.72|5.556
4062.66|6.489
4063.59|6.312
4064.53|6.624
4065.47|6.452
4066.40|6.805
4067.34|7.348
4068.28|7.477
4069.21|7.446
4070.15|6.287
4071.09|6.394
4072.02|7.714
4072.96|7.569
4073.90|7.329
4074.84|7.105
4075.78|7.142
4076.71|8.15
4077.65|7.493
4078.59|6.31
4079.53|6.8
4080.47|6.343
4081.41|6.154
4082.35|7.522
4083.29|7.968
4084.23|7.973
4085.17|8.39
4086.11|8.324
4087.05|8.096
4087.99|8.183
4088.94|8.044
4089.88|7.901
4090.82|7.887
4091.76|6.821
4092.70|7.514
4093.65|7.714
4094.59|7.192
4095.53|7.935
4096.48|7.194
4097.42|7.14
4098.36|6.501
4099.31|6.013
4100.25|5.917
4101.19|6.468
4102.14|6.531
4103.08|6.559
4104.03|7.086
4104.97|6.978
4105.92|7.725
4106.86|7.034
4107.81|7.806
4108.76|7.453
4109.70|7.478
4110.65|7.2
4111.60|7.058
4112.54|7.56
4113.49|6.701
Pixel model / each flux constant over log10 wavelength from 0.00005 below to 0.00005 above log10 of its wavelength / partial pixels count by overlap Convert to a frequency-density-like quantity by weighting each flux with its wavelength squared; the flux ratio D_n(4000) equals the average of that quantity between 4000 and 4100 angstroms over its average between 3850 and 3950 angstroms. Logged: 1.80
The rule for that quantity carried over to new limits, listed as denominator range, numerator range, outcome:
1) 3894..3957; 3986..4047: 1.67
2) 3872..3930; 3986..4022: 1.67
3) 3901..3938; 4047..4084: 1.72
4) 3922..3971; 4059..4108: 1.90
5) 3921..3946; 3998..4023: 2.19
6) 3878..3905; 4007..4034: 1.82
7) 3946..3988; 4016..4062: 1.55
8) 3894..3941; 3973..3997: 1.45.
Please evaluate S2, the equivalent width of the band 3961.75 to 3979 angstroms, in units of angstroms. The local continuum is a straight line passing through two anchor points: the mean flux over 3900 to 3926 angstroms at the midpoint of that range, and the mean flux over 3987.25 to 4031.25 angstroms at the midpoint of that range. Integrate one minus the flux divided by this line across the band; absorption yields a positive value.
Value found 6.87 angstroms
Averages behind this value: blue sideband 5.13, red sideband 7.38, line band 3.9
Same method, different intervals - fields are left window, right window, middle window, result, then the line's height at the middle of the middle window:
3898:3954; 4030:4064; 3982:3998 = -2.24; 5.88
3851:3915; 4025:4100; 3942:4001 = 5.75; 5.87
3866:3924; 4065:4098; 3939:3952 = 1.80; 5.43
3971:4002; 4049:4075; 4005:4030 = -4.66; 6.48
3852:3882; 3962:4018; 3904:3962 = 6.85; 5.2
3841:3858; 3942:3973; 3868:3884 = 0.78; 4.36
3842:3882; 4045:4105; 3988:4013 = -4.29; 6.1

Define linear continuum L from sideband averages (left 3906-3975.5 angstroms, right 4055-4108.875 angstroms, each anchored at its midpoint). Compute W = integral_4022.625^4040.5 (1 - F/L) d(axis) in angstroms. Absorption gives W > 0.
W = -3.86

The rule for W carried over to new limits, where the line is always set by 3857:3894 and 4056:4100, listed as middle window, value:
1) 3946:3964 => 0.96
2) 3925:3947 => 6.97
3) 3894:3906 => -1.14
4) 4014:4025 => -2.76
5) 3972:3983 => 0.76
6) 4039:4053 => -1.19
